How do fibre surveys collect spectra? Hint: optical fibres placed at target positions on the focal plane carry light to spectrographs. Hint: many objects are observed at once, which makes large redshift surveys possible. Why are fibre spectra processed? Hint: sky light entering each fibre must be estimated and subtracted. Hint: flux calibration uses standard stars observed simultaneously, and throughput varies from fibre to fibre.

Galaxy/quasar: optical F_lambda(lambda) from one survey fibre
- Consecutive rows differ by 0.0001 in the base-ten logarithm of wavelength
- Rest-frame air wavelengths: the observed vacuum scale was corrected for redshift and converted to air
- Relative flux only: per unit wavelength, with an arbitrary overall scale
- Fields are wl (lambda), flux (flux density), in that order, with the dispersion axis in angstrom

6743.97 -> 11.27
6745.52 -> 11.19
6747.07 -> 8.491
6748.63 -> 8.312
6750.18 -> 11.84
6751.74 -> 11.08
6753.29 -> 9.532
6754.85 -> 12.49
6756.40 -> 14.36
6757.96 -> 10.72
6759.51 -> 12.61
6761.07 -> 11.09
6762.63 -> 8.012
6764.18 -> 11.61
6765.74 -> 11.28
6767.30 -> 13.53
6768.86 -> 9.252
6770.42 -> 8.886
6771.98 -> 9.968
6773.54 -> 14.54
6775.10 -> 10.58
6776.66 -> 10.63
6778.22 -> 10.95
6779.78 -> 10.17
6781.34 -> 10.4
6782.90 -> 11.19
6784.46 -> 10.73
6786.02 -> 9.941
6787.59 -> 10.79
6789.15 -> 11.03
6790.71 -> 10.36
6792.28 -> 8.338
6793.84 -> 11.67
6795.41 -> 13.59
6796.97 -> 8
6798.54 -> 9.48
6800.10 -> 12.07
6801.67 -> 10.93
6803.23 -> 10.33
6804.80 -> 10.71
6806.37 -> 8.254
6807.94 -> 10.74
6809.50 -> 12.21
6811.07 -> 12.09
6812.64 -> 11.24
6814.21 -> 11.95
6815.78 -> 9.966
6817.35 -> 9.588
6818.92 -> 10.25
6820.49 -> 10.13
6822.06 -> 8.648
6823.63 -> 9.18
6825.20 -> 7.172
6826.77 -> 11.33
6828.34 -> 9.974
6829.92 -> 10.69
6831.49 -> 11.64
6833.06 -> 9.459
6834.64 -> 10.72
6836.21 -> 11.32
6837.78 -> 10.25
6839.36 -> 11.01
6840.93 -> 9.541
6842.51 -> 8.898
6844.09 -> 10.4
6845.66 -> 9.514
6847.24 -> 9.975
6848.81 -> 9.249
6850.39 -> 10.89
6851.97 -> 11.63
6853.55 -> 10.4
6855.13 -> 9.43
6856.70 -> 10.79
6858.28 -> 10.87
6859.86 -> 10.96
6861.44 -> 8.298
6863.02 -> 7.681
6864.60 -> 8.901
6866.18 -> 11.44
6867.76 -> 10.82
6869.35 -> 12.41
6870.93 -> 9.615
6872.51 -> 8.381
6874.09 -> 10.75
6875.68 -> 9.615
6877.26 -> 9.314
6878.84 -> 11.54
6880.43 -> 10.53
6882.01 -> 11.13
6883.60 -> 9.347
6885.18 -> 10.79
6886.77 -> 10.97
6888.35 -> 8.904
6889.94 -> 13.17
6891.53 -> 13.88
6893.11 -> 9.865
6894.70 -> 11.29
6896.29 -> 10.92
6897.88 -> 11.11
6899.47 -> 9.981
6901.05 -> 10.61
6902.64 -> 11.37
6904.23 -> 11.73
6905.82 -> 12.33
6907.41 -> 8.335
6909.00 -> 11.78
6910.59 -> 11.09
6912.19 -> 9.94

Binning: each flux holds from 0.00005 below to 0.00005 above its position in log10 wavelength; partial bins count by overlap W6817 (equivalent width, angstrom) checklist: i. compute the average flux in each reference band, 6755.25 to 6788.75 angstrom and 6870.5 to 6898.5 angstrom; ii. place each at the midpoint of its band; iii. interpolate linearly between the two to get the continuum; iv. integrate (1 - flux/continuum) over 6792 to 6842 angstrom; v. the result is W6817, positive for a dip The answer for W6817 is 2.2 angstrom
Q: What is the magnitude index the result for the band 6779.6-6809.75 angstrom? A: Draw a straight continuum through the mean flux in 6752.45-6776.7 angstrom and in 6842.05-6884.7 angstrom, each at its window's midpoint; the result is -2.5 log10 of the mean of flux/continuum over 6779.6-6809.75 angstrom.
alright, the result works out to 0.035 mag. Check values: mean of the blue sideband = 11.2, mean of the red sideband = 10.1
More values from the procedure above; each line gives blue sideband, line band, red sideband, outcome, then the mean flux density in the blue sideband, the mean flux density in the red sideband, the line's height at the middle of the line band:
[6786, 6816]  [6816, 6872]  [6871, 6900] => 0.06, 10.7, 10.6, 10.7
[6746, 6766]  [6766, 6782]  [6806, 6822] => -0.01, 10.9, 10.6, 10.8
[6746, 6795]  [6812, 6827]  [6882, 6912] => 0.10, 10.8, 11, 10.9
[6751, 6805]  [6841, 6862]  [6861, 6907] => 0.06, 10.9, 10.6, 10.7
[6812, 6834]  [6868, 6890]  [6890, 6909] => 0.05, 10.1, 11.2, 10.9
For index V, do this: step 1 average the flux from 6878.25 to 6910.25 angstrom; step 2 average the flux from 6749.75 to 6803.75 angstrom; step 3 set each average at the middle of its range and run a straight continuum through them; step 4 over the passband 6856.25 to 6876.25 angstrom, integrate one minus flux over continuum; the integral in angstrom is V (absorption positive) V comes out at 1.7 angstrom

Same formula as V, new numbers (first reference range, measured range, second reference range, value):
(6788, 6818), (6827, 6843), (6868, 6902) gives 0.39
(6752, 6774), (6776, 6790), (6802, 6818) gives 0.46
